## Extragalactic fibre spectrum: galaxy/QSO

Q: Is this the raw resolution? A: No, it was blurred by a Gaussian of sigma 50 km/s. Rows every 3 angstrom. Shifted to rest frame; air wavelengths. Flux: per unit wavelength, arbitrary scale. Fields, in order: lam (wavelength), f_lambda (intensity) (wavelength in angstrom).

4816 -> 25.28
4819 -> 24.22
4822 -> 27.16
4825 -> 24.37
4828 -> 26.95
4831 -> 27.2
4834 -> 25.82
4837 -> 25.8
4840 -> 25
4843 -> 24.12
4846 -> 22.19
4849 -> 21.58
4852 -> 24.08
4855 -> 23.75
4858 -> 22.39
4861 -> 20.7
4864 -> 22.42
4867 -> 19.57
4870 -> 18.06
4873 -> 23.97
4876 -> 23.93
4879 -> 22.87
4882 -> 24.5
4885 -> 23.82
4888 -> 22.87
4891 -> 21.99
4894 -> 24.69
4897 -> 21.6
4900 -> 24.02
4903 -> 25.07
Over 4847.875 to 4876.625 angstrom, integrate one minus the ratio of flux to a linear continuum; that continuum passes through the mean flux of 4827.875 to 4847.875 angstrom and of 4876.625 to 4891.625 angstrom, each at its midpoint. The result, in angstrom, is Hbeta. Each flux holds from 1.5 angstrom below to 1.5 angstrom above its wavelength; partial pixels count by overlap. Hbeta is 2.59 angstrom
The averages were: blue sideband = 25.1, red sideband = 23.3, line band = 22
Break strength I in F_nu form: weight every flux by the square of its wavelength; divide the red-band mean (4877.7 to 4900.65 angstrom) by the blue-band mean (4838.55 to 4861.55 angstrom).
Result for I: 1.03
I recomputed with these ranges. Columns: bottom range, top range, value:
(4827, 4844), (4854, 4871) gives 0.83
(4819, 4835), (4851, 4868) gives 0.86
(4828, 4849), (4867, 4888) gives 0.92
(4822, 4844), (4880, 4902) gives 0.93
